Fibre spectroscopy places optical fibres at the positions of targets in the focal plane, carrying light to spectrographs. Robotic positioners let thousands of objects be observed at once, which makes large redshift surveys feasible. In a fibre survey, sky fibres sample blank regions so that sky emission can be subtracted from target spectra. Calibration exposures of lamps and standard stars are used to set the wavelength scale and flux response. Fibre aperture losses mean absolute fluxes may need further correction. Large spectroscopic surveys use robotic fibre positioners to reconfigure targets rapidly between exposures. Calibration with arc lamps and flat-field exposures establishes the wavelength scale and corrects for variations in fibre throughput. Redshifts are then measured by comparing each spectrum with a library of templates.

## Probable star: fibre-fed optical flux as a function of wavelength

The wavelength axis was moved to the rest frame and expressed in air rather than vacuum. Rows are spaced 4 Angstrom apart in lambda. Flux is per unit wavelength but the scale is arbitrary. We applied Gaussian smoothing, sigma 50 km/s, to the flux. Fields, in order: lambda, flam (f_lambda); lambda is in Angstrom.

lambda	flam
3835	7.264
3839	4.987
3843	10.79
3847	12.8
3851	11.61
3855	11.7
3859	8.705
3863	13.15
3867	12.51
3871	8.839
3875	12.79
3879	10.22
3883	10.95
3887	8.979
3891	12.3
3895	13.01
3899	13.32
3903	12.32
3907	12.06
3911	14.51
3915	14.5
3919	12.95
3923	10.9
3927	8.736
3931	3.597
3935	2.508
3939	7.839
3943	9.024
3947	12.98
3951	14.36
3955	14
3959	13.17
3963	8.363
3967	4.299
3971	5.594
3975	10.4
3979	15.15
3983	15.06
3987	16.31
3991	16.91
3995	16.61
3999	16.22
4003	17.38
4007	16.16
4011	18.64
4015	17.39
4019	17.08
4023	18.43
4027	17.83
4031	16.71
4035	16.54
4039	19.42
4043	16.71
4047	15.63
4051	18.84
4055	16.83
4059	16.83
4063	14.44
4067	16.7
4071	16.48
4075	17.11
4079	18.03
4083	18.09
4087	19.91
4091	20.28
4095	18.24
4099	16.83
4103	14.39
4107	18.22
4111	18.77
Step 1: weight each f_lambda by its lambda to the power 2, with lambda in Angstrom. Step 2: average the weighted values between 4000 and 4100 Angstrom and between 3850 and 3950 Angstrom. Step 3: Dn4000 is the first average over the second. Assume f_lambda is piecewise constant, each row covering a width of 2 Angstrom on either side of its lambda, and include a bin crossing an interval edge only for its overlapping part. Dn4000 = 1.74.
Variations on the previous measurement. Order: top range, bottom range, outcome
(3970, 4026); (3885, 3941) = 1.56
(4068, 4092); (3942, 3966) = 1.64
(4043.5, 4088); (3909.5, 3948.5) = 1.90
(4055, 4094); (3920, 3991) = 1.79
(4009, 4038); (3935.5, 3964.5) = 1.66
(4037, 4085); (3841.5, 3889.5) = 1.70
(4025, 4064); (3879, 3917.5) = 1.49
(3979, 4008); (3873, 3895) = 1.54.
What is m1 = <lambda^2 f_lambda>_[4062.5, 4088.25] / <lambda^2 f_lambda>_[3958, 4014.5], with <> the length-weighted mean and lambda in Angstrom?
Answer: 1.3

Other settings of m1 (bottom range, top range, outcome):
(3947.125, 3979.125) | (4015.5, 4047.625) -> 1.71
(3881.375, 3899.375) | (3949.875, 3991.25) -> 1.07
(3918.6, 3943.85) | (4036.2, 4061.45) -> 2.43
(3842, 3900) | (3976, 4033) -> 1.57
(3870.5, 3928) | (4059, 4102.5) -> 1.61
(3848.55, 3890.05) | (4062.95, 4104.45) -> 1.77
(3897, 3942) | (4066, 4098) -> 1.92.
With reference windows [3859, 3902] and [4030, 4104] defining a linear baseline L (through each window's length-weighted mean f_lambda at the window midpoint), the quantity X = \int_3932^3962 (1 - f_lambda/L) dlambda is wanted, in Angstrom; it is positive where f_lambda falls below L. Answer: 7.5 Angstrom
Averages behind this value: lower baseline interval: 11.5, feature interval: 10.2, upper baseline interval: 17.3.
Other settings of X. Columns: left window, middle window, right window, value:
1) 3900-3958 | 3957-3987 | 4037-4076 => 5.22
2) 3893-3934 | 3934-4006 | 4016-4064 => 9.80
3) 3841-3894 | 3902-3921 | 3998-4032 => -0.39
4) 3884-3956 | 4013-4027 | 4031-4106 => -2.24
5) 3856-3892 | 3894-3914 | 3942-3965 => -3.07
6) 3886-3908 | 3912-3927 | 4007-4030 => 0.88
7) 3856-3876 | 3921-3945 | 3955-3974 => 5.97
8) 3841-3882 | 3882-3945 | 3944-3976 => 2.15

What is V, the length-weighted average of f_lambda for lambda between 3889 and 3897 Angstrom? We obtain 12.7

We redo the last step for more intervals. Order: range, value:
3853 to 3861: 10.2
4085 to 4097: 19.5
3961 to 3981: 8.76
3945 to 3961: 13.6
